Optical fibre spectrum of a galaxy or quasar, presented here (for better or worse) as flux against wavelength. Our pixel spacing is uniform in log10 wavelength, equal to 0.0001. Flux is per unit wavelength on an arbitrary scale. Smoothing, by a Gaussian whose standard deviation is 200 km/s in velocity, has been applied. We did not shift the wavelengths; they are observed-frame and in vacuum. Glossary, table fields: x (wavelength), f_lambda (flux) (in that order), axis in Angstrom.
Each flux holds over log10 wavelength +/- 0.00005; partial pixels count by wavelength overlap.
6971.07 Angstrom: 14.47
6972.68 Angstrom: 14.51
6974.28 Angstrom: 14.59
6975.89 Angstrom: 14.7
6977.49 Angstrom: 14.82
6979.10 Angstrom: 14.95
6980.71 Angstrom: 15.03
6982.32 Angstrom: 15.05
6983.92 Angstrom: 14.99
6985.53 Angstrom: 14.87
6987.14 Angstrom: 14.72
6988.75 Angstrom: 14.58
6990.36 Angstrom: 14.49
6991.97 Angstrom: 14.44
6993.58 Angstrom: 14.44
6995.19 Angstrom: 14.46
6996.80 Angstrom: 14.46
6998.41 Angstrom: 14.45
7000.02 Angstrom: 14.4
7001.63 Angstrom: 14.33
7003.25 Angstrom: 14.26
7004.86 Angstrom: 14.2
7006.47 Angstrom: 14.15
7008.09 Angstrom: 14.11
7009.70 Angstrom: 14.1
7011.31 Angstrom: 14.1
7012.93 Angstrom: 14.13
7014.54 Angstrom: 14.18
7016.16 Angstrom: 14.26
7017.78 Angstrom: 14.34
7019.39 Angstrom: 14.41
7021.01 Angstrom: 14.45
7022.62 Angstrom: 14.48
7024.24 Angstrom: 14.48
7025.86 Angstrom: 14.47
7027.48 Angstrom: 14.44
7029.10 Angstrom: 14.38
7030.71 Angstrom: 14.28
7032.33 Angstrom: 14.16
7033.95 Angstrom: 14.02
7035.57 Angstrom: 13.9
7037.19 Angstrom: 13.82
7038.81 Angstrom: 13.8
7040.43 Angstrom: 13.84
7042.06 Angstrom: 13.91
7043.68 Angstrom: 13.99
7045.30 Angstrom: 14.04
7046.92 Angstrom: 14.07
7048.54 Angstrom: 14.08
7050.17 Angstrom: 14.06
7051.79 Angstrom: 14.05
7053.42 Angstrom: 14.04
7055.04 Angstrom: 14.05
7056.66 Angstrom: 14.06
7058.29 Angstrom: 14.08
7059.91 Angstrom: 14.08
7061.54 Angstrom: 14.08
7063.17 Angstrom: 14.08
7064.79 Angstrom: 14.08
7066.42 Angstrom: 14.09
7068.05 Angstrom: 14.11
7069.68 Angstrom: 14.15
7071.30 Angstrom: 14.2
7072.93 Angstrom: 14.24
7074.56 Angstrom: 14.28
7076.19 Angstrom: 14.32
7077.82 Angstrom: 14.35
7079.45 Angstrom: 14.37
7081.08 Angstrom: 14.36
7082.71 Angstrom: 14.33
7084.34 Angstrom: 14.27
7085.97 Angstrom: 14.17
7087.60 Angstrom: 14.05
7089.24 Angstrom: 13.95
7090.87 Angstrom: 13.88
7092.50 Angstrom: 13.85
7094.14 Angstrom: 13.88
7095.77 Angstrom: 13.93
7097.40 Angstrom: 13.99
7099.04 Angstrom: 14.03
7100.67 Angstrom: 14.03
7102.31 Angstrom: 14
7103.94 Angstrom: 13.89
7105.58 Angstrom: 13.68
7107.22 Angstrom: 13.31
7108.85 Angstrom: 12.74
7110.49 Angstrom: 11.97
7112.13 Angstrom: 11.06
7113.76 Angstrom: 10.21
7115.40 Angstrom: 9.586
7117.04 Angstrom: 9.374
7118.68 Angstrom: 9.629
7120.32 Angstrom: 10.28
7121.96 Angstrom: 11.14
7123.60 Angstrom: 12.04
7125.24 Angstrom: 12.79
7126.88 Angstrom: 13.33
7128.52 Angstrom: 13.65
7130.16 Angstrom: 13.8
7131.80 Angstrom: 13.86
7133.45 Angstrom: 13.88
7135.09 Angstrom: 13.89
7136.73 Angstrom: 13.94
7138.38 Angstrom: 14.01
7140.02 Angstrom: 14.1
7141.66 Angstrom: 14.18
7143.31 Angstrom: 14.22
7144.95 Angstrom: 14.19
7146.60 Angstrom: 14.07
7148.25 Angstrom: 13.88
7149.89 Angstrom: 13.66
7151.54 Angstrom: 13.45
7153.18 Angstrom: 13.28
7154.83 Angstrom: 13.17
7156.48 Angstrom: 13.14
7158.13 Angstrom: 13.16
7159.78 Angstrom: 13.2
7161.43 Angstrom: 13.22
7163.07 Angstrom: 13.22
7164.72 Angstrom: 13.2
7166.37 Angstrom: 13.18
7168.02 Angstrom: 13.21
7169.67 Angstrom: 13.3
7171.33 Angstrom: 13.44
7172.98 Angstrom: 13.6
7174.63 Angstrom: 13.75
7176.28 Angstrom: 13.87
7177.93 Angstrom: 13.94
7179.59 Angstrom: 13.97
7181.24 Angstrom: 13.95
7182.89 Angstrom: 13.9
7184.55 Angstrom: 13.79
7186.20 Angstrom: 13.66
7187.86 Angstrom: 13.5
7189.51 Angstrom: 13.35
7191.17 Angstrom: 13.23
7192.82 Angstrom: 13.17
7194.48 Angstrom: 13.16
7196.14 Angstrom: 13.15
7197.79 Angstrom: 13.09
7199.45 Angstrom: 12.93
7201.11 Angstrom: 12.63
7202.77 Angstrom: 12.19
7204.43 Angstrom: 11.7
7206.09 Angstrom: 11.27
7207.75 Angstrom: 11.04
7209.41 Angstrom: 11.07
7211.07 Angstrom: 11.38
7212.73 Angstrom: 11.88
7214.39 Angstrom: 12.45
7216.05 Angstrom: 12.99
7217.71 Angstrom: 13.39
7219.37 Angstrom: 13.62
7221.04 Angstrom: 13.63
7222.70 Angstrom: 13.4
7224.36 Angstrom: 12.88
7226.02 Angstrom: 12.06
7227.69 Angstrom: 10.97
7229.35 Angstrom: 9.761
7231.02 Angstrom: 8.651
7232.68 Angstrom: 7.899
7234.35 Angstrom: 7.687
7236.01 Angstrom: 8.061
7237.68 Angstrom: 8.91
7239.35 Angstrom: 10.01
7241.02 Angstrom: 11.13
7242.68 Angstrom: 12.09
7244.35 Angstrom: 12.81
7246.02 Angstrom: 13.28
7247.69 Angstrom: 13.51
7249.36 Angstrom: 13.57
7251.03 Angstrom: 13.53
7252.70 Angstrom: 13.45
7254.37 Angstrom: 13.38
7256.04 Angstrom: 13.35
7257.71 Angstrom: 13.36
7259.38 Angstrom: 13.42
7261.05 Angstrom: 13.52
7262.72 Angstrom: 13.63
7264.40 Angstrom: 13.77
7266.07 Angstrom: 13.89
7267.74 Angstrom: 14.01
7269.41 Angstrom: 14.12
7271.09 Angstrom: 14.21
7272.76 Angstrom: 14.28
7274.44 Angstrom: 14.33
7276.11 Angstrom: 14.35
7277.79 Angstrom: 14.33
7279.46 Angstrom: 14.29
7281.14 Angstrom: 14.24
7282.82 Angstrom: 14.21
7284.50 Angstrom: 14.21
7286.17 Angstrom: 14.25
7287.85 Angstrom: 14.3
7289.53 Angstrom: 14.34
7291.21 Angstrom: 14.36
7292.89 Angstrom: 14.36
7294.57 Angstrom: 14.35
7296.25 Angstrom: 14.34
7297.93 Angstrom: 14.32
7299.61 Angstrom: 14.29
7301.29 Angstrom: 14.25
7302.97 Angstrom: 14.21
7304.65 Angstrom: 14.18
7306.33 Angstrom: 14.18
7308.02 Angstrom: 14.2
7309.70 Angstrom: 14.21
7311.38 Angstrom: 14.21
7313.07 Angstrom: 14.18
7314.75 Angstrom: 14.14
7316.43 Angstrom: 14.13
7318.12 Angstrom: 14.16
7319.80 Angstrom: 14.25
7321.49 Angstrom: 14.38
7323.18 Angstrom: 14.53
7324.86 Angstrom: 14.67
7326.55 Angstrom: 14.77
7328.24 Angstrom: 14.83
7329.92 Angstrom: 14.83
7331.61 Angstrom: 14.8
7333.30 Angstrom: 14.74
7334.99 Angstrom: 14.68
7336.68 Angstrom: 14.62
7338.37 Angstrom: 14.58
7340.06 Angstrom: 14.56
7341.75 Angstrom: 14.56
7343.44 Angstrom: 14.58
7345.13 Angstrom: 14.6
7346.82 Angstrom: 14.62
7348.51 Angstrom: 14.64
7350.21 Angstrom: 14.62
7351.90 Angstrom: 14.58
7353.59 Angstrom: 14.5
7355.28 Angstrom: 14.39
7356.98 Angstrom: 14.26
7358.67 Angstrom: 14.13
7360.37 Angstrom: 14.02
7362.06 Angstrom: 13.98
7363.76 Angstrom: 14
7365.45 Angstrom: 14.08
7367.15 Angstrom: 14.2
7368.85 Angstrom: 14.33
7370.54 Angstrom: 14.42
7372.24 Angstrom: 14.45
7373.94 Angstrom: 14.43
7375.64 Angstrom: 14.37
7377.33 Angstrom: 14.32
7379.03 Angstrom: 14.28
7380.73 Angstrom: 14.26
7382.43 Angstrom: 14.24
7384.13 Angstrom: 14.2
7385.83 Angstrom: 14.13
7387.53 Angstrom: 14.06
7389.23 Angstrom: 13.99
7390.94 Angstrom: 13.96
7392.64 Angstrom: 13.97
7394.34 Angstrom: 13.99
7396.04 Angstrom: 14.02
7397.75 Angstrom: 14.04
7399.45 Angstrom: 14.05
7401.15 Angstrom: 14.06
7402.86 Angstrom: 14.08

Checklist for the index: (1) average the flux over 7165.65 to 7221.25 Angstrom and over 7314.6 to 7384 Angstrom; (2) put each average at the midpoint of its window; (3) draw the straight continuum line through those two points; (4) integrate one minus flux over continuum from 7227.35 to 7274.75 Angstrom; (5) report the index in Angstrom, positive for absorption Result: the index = 4.6 Angstrom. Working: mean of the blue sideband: 13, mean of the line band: 12.2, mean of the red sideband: 14.4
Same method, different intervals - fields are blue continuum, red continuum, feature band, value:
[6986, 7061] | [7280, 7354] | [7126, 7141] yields 0.5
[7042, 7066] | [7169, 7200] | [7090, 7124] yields 3.5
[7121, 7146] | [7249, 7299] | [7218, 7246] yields 5.8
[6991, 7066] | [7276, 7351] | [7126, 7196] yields 3.3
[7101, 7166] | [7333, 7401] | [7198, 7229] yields 2.6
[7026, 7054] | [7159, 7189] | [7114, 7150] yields 2.3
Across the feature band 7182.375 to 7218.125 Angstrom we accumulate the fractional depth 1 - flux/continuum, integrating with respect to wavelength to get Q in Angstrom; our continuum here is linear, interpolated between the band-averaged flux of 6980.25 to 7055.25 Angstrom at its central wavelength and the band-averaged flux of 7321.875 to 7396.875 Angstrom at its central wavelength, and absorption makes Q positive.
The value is 4.2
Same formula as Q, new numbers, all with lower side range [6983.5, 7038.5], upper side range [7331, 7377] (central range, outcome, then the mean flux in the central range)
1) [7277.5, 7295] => 0.1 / 14.3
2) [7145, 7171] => 1.8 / 13.4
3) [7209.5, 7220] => 1.4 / 12.5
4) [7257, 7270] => 0.6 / 13.7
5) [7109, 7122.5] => 3.6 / 10.5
